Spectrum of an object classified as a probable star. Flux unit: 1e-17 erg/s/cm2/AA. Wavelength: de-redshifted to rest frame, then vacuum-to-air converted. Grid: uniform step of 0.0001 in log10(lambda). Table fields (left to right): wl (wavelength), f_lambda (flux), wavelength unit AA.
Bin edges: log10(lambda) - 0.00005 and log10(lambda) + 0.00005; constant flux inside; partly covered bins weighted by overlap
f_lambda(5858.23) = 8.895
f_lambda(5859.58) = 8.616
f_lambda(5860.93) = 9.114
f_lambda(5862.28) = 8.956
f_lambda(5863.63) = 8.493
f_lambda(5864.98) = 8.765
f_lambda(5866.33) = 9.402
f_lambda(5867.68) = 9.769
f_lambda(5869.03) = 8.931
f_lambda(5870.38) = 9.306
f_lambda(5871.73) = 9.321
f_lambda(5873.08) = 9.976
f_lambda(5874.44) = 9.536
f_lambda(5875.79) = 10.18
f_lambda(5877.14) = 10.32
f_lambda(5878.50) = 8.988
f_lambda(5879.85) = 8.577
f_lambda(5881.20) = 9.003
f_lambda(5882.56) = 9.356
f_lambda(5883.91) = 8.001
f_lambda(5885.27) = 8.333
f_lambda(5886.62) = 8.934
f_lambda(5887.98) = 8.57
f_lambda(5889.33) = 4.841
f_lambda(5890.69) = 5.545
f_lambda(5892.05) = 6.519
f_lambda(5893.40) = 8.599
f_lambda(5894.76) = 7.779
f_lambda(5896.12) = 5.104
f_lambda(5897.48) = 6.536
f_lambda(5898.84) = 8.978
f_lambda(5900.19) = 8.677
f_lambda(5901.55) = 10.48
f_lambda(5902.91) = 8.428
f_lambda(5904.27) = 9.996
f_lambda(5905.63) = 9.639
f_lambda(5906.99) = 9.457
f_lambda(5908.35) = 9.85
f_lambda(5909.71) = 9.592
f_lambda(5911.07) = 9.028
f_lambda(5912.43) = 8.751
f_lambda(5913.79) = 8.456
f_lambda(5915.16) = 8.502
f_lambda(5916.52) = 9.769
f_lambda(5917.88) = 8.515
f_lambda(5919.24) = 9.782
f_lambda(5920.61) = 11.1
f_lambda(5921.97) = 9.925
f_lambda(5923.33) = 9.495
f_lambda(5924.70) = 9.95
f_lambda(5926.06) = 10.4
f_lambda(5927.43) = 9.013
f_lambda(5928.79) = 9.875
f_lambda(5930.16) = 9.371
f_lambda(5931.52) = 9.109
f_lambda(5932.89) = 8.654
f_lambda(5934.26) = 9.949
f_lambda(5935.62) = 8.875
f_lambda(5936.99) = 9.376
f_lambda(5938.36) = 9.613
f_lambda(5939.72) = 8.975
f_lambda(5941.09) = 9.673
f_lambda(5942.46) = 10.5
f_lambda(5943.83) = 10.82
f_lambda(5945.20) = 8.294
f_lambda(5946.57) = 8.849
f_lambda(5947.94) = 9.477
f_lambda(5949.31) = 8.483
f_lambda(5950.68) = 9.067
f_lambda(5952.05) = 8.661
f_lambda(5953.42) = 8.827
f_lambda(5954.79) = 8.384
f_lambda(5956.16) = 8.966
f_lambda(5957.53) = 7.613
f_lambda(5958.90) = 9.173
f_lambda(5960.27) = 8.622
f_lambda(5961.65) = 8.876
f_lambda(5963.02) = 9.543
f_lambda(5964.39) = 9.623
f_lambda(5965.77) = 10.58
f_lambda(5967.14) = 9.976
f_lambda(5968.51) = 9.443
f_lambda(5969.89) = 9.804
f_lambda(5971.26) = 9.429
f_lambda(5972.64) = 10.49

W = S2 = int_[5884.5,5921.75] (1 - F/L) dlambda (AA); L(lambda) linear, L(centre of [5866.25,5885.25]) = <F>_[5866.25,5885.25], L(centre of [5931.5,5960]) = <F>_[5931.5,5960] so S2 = 2.8 AA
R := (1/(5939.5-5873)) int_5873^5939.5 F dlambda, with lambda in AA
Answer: 8.92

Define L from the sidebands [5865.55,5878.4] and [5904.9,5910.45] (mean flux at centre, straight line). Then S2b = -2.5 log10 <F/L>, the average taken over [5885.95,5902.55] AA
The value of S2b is 0.26 mag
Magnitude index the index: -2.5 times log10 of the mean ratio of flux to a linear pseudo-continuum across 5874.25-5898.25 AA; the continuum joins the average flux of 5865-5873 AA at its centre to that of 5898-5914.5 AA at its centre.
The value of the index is 0.16 mag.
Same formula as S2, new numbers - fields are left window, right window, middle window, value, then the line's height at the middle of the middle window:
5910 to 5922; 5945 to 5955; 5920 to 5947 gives -1.66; 9.04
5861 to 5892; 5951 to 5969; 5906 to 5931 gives -1.60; 8.92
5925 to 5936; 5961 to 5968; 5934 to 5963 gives 1.50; 9.59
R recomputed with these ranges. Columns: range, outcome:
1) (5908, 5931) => 9.49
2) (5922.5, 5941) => 9.45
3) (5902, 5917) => 9.23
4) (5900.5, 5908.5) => 9.58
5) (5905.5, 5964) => 9.27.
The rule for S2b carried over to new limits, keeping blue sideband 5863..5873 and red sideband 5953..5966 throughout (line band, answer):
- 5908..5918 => 0.00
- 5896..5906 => 0.06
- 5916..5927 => -0.09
